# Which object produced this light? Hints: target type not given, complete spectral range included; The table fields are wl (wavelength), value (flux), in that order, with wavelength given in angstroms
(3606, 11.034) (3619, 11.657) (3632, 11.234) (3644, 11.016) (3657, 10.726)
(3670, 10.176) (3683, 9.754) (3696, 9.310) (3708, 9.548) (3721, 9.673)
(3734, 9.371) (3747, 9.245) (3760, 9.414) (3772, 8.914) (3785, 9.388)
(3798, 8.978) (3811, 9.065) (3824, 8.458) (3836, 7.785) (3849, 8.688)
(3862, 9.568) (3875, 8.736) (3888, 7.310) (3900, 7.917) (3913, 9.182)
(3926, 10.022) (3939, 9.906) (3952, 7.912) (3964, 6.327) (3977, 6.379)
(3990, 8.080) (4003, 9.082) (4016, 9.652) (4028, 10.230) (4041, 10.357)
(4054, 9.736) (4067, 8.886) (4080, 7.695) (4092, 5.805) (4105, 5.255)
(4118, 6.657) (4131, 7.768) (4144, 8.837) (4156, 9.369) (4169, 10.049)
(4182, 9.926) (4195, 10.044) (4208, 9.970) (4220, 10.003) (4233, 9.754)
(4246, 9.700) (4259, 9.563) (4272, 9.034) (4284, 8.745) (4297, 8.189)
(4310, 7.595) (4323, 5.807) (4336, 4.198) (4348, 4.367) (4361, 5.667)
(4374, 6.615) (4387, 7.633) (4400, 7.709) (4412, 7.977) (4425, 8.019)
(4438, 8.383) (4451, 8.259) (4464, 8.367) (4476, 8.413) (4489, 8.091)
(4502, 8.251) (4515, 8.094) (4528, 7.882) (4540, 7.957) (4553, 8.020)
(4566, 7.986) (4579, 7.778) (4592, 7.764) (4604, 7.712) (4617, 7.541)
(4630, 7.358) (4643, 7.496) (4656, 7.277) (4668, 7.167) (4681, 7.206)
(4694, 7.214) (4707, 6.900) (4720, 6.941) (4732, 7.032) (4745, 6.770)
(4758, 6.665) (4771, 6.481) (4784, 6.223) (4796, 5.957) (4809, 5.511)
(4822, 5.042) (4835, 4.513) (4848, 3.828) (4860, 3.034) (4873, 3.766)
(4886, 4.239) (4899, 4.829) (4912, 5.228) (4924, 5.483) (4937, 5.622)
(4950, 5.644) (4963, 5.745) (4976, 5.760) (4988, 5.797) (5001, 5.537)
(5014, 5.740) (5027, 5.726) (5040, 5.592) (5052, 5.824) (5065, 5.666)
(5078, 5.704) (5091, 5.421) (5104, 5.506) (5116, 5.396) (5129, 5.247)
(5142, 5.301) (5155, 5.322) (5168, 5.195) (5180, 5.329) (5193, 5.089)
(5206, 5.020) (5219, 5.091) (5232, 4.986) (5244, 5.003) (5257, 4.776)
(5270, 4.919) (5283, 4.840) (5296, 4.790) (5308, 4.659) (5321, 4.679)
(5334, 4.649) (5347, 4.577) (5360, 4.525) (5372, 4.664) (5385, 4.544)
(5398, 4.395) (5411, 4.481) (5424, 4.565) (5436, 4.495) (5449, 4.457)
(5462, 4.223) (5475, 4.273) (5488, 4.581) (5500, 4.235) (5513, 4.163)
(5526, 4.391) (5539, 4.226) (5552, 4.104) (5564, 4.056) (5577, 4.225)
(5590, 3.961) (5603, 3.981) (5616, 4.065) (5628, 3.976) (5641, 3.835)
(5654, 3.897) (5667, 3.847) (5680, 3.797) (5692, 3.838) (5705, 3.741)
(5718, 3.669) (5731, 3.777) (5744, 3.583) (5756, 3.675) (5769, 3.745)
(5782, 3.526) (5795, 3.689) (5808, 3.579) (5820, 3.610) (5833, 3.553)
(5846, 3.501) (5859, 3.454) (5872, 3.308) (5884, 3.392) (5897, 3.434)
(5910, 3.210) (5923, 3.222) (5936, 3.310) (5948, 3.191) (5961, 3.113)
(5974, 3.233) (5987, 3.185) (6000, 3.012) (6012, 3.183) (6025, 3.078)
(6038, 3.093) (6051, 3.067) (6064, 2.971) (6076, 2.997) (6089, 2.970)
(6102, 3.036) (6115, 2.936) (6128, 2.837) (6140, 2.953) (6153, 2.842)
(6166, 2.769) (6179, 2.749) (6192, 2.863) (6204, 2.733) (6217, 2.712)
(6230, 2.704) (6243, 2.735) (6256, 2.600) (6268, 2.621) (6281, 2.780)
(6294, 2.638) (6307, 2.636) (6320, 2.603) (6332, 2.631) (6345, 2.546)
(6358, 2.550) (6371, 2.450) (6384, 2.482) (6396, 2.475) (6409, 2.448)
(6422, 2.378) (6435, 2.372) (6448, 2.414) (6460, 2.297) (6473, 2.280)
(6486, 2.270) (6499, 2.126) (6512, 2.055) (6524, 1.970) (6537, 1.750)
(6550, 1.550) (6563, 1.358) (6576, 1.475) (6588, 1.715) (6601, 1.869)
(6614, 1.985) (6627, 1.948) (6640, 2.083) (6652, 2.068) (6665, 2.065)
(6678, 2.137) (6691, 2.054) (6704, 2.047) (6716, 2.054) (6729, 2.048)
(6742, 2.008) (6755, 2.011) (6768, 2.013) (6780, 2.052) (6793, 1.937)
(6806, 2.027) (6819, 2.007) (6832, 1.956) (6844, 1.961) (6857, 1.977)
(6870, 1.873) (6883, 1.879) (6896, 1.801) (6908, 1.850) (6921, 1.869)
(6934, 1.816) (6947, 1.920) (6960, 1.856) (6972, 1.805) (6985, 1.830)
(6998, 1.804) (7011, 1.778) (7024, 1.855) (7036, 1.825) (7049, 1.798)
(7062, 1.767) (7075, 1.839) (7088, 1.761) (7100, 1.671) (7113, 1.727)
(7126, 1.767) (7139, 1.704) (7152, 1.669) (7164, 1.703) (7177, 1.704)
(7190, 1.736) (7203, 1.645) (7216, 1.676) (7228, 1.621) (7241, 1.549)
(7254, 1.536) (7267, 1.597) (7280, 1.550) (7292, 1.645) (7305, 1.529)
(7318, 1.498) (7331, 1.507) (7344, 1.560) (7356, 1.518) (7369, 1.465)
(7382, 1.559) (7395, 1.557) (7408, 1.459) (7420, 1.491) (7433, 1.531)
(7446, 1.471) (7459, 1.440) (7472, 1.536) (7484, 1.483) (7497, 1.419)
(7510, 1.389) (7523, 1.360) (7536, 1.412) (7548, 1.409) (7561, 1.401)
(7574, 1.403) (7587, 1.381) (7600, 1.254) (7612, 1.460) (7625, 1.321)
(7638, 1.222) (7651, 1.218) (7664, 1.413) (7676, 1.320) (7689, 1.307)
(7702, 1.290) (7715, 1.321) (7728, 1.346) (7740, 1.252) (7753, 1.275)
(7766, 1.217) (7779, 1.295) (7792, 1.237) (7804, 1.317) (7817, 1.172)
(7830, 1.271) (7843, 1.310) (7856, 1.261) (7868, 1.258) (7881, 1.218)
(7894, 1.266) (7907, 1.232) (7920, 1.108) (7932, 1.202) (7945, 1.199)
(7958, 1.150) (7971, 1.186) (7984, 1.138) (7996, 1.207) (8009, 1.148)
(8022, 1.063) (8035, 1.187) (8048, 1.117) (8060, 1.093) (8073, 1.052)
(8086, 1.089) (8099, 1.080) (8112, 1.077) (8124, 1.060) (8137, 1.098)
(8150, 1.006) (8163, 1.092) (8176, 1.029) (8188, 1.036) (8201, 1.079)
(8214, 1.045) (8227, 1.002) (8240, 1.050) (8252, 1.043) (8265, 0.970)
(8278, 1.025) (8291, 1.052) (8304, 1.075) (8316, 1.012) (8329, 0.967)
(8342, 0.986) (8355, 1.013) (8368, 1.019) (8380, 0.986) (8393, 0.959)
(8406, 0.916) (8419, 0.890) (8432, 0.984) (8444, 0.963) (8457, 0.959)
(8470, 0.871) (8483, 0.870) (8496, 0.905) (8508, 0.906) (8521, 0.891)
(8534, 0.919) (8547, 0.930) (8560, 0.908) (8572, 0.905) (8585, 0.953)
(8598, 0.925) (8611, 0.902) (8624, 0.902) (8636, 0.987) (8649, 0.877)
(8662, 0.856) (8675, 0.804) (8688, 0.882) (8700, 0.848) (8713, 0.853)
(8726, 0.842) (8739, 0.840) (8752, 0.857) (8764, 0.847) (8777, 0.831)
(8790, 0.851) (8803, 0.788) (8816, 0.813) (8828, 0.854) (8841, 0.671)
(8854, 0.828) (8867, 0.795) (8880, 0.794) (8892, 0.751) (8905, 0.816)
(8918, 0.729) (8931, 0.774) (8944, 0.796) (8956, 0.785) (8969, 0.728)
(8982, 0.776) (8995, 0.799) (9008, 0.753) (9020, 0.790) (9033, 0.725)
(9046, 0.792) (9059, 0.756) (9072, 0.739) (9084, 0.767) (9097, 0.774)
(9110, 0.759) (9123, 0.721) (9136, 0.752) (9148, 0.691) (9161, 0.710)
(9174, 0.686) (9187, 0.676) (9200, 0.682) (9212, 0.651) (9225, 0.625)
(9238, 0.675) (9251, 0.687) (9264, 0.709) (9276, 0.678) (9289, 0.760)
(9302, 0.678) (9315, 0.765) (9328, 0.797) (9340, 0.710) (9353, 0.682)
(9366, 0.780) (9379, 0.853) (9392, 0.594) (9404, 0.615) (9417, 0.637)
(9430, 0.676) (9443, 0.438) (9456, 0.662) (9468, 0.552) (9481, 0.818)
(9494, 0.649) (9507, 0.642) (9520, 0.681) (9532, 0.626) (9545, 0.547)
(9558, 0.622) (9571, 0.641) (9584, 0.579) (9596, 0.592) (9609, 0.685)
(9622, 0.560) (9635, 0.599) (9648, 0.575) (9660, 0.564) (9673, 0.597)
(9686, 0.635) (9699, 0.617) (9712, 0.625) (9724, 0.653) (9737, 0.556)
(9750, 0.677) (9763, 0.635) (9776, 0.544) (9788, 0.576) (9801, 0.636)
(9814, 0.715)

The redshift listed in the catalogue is 0.00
